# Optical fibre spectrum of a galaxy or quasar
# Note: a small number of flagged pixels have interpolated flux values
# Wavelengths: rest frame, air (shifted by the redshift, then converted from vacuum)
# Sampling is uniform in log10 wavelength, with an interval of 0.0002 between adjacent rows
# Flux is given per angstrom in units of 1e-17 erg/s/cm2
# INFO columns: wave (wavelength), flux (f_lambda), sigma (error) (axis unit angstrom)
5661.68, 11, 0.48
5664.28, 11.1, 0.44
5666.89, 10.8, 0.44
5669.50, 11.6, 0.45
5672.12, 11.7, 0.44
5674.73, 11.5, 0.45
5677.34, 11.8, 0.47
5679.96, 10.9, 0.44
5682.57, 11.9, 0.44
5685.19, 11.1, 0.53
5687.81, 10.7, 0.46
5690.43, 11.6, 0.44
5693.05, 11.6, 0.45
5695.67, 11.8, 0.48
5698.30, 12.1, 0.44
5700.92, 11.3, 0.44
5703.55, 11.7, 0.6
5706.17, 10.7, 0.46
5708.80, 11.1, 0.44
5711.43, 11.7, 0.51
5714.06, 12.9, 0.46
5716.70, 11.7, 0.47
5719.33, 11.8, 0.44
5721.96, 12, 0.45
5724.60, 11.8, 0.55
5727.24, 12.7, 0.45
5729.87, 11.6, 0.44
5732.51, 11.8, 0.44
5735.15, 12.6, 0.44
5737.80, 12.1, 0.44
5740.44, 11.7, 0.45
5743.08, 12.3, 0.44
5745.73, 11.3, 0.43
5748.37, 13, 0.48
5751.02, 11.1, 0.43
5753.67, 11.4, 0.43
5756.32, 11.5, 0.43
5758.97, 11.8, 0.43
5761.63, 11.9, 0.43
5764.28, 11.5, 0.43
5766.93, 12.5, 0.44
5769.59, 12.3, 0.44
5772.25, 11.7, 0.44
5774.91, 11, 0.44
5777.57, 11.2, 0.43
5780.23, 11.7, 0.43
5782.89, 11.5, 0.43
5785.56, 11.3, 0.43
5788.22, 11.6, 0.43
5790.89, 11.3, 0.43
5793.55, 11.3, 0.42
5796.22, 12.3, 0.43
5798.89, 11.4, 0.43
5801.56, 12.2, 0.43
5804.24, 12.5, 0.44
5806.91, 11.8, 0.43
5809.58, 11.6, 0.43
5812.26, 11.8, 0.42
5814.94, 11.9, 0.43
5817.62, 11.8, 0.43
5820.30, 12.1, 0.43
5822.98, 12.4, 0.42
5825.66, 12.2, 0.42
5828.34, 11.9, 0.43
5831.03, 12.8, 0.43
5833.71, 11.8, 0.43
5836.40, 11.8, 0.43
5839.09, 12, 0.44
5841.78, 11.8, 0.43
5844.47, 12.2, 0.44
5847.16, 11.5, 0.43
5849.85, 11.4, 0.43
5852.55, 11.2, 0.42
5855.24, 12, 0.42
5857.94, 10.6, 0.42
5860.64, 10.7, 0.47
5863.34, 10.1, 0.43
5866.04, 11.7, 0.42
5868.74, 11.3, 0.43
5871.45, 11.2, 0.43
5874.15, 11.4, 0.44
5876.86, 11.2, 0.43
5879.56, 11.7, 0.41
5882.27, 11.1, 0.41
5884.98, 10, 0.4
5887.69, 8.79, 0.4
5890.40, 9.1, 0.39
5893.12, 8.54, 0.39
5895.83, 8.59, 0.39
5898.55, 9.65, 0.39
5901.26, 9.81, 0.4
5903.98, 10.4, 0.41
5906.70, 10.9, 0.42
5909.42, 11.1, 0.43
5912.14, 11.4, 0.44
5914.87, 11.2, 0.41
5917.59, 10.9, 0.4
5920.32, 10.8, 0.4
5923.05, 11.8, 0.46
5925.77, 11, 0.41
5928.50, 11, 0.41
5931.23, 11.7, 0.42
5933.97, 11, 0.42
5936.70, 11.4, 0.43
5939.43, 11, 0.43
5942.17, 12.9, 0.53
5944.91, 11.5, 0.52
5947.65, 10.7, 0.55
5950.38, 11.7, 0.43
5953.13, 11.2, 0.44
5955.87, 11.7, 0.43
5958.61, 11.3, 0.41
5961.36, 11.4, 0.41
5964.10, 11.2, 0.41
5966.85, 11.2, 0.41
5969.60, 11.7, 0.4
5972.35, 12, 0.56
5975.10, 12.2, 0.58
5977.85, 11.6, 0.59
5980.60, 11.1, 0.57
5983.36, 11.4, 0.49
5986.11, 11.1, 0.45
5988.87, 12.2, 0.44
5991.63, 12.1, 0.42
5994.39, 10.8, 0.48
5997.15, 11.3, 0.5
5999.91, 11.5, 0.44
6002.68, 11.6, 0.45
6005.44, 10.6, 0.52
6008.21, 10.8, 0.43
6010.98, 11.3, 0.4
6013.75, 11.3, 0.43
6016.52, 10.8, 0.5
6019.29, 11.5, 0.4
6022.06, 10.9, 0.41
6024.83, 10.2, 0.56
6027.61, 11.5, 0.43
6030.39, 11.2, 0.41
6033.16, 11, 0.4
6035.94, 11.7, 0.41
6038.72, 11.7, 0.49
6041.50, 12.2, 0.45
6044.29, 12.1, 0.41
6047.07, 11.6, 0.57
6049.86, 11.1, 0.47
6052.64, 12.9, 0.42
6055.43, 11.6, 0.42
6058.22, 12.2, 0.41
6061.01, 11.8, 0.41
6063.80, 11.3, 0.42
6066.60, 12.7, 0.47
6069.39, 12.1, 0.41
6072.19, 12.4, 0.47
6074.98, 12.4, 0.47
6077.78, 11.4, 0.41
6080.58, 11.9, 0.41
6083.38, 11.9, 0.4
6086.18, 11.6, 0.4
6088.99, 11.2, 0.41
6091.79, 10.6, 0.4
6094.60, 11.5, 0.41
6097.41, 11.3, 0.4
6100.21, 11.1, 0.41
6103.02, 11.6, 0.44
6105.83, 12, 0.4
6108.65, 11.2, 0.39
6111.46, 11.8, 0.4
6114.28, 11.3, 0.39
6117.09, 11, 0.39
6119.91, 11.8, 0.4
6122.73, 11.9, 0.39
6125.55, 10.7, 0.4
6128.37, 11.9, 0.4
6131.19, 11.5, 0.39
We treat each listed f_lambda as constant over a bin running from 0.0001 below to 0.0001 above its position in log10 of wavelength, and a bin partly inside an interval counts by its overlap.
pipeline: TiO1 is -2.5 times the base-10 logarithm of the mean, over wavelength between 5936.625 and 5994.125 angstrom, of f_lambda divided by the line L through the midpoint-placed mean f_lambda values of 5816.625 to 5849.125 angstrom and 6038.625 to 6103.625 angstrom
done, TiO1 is 0.03 mag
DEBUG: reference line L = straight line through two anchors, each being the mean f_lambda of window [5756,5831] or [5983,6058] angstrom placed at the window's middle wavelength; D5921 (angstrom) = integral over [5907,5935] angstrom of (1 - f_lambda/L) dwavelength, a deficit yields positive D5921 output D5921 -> 1.0 angstrom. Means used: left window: 11.8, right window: 11.4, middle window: 11.2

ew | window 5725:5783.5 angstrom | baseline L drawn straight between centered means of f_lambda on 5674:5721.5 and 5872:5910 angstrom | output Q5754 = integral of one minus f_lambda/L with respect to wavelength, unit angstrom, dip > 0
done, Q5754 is -3.5 angstrom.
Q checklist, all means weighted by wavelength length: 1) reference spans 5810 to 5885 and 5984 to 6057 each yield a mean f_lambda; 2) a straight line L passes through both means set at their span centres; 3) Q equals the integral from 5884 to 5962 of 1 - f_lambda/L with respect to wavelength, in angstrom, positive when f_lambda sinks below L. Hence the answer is 4.9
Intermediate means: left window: 11.6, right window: 11.4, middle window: 10.8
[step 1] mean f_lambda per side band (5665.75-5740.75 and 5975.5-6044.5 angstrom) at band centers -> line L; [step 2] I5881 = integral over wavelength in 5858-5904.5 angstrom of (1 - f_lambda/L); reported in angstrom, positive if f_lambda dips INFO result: 4.7 angstrom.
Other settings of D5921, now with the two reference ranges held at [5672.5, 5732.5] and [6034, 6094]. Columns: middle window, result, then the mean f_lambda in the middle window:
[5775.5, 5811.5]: 0.1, 11.7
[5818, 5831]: -0.5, 12.2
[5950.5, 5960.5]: 0.3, 11.4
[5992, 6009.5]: 0.9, 11.2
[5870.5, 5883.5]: 0.4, 11.3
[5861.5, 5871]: 0.6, 11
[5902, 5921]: 1.3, 10.9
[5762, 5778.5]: -0.1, 11.7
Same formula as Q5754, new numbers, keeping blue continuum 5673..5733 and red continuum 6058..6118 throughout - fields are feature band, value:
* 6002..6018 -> 0.8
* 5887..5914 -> 4.1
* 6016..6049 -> 0.8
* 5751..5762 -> 0.1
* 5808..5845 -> -1.1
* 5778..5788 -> 0.1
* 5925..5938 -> 0.5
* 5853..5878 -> 1.1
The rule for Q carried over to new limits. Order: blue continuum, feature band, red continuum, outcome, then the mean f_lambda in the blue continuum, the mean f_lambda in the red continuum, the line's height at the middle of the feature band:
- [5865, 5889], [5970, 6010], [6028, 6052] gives -0.2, 10.9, 11.6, 11.4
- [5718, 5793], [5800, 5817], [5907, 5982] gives -0.4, 11.8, 11.4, 11.7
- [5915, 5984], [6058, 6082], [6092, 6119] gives -1.3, 11.4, 11.4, 11.4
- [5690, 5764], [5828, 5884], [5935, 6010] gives 0.7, 11.8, 11.4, 11.6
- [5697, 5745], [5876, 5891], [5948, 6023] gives 1.6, 11.9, 11.4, 11.6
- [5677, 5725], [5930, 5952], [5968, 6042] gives -0.1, 11.6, 11.4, 11.4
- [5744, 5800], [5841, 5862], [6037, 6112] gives 0.5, 11.7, 11.7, 11.7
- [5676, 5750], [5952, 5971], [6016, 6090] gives 0.5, 11.8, 11.7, 11.7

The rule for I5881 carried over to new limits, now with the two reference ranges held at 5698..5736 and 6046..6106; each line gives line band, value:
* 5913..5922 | 0.6 angstrom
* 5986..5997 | 0.2 angstrom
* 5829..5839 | -0.3 angstrom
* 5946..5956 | 0.4 angstrom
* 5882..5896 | 3.0 angstrom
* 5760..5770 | -0.2 angstrom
